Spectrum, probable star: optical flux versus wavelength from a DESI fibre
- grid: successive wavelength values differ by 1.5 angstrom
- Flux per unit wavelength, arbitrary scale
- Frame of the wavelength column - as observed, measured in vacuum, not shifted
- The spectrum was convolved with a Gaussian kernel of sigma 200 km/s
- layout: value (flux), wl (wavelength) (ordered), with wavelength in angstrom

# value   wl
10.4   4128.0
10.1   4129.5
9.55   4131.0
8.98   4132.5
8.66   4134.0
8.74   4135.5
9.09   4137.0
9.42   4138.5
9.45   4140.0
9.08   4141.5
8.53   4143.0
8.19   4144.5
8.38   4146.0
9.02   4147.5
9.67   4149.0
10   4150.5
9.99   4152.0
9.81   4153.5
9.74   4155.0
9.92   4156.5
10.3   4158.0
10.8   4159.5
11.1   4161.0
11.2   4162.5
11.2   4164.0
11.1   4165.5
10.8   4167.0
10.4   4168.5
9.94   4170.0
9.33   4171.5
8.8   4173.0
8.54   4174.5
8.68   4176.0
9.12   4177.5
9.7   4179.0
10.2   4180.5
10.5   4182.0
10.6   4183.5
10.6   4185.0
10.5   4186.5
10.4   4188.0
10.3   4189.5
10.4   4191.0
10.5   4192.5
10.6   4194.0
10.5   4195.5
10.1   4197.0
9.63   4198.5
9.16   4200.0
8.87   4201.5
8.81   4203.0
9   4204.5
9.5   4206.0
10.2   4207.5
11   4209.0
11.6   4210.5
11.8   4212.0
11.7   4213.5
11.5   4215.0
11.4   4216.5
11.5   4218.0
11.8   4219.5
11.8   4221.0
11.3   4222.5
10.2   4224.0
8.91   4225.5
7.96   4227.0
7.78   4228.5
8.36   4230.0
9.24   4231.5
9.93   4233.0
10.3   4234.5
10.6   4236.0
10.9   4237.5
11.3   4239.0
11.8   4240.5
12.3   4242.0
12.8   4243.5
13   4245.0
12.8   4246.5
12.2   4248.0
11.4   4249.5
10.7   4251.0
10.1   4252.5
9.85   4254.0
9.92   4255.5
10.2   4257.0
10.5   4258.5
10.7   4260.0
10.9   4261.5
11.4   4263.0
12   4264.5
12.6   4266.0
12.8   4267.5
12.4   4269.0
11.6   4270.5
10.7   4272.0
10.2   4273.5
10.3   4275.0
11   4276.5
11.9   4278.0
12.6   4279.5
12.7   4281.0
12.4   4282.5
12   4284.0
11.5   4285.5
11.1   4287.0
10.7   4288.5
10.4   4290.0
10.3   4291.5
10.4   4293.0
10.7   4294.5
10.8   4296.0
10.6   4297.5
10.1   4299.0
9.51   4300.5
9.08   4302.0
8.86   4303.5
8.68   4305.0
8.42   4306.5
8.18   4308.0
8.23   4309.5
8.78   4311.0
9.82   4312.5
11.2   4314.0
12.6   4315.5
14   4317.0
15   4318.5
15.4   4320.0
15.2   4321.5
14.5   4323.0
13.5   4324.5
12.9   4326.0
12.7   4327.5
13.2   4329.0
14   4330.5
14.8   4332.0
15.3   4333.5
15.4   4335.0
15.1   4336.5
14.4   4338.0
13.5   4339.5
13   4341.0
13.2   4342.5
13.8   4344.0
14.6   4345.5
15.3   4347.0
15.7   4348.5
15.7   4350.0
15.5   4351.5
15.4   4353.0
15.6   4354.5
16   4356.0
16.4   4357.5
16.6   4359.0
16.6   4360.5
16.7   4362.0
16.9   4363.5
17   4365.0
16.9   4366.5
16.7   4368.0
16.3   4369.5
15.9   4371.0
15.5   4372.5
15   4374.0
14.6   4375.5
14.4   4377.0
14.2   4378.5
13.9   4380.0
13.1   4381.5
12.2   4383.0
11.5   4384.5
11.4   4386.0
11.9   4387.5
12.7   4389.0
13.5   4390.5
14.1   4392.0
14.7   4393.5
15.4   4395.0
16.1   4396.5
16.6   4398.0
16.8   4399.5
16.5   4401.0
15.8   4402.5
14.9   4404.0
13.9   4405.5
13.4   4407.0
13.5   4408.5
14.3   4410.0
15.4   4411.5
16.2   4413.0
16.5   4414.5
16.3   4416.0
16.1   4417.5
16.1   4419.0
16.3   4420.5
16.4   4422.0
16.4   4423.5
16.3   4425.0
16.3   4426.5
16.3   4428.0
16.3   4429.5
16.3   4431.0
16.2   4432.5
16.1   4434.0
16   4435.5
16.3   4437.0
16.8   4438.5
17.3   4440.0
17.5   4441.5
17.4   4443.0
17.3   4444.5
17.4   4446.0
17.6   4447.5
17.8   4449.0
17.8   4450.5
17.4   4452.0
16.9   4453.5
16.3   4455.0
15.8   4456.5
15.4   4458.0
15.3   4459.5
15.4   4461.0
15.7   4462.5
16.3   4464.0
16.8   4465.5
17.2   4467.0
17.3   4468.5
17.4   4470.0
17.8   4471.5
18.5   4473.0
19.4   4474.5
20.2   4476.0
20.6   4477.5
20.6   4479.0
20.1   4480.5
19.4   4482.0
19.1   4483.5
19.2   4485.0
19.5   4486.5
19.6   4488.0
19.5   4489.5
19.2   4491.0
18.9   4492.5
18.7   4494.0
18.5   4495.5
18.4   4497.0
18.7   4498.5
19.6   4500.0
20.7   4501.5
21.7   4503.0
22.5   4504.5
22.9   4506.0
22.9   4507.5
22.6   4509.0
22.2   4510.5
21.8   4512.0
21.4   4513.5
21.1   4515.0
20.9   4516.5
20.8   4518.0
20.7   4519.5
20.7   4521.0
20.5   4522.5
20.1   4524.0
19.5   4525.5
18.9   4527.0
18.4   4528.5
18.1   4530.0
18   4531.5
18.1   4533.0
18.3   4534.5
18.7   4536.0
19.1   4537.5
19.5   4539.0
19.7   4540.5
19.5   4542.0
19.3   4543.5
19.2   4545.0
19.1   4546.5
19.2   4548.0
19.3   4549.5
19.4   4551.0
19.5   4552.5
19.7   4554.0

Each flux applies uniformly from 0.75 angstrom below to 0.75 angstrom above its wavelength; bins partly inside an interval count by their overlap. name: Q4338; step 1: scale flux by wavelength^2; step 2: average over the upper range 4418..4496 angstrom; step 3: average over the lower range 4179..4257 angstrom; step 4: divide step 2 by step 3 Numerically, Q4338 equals 1.9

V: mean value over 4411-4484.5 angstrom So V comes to 17.1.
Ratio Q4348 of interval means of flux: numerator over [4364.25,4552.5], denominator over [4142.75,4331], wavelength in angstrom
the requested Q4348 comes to 1.6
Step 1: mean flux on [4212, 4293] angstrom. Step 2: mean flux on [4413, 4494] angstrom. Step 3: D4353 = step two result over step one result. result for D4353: 1.57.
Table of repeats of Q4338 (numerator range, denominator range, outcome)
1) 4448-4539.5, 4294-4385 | 1.50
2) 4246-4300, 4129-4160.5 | 1.26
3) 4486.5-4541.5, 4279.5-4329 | 1.95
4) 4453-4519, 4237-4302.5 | 1.89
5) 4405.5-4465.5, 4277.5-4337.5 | 1.46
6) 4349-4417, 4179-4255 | 1.54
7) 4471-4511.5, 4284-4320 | 2.08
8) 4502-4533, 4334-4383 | 1.46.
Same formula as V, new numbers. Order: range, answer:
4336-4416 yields 14.9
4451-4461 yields 16.2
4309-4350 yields 13.6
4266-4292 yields 11.5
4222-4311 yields 10.7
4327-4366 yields 15.1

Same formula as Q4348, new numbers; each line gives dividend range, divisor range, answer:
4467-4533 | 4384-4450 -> 1.27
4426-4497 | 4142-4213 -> 1.77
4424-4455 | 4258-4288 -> 1.46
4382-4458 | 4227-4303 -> 1.43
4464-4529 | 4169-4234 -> 1.97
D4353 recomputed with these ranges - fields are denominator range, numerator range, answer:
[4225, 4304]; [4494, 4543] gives 1.85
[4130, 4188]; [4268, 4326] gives 1.15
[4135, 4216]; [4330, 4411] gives 1.49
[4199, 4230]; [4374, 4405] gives 1.39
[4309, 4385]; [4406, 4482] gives 1.17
